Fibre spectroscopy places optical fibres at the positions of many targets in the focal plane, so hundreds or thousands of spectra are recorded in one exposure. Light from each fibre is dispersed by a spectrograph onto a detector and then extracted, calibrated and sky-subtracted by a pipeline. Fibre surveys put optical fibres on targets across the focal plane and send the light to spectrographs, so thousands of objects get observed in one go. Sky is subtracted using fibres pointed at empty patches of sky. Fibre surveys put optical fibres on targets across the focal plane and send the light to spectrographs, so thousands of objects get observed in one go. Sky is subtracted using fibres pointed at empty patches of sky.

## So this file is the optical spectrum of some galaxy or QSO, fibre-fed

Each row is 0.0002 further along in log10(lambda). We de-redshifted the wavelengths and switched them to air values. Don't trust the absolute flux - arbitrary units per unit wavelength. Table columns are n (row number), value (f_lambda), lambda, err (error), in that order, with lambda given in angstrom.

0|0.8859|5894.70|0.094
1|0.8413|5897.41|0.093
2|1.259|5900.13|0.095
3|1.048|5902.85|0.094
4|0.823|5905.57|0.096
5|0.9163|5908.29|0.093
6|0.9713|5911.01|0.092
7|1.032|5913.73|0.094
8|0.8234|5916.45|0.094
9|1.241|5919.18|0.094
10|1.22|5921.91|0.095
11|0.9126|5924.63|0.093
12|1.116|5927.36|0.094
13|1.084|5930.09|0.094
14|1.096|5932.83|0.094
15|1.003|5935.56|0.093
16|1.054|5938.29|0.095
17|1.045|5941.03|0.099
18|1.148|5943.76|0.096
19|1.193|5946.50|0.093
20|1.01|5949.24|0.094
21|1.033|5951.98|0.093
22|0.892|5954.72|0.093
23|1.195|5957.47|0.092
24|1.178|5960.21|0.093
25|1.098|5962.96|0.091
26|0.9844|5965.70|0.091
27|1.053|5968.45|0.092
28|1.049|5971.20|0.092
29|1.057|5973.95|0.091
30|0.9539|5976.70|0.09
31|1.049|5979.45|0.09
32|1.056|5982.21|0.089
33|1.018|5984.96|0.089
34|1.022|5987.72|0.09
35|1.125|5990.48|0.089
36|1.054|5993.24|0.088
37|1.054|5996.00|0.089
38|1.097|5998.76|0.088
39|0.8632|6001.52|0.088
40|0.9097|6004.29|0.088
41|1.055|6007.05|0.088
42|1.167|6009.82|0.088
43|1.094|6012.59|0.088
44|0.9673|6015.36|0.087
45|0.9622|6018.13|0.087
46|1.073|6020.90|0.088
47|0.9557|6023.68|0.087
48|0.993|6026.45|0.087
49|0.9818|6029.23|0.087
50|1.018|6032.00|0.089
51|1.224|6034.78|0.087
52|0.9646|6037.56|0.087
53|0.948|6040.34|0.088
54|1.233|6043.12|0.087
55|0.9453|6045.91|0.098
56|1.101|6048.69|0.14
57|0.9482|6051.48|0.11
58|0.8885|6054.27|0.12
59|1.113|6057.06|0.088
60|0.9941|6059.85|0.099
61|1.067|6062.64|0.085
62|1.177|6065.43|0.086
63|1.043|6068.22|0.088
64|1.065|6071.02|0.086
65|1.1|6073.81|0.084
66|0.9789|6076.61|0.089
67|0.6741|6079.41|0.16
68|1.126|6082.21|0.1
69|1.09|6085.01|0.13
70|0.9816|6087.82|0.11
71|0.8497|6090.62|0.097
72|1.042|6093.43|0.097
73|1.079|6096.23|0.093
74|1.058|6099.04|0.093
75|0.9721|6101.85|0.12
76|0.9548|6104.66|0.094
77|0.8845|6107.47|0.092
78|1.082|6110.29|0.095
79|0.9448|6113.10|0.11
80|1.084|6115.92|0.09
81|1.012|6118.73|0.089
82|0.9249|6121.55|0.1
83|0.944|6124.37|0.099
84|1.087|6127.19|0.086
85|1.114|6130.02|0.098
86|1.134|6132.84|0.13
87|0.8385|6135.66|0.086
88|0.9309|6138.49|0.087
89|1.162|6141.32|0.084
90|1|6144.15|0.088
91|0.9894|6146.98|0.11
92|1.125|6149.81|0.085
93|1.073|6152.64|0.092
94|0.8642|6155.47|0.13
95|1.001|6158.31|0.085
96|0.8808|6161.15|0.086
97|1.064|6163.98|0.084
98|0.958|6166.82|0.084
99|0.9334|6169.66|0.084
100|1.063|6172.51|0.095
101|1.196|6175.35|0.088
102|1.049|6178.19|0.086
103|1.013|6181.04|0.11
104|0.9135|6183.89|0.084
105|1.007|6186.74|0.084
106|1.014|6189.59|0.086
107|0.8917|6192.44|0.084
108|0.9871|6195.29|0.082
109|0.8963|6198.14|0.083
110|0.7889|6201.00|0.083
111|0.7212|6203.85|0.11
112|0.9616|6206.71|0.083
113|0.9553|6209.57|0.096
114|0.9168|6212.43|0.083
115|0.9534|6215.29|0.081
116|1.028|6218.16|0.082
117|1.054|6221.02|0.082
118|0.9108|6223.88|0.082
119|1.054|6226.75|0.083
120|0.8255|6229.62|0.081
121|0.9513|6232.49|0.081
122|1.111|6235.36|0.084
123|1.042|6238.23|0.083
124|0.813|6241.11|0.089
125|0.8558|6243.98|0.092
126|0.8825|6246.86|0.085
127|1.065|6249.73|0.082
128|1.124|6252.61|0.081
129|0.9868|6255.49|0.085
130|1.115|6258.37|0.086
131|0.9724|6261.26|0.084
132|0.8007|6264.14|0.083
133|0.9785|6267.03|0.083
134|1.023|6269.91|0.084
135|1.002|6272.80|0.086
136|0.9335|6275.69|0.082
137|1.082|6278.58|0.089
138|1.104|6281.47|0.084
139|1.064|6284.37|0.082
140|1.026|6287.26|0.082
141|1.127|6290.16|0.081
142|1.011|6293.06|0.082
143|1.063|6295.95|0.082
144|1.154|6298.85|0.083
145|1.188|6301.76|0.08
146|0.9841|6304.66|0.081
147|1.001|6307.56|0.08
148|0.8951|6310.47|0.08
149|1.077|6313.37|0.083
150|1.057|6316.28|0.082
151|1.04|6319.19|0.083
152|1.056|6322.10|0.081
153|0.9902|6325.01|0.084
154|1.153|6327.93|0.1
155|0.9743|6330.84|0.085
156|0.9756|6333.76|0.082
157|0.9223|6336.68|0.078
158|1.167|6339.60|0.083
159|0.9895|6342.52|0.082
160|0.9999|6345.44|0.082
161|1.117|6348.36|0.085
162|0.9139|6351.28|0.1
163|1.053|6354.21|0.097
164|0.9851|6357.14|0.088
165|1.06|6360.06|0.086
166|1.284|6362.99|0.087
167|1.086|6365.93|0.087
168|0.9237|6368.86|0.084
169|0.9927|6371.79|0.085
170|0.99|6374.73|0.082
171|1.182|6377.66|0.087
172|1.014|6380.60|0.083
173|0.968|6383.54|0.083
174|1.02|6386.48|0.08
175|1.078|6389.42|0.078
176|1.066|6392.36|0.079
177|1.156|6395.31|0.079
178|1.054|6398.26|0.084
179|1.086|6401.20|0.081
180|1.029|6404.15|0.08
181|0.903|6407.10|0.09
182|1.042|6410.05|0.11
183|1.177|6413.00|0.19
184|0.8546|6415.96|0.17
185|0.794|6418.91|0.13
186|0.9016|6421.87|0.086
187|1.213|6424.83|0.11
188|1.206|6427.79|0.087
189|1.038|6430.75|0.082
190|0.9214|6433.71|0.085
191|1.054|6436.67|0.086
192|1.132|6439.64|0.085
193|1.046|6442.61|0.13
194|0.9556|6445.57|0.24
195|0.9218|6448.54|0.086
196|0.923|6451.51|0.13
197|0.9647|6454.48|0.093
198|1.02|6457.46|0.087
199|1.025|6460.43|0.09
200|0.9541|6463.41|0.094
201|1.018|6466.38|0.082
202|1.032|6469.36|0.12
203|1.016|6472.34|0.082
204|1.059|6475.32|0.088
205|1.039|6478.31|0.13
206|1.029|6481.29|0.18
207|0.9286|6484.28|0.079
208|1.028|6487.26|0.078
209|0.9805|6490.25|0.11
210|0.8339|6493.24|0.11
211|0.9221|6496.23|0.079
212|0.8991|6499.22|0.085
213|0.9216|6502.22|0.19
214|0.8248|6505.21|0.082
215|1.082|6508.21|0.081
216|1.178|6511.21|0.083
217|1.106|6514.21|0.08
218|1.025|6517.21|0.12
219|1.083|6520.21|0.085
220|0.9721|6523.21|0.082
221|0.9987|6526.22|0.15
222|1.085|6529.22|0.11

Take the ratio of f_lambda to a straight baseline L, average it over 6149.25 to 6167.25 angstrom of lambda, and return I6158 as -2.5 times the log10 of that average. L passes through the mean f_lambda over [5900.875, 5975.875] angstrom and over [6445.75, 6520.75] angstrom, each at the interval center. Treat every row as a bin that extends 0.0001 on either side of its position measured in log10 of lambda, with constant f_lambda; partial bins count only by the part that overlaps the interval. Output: 0.04 mag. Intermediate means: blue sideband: 1.05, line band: 0.991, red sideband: 0.991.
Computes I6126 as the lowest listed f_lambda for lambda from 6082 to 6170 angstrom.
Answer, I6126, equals 0.8385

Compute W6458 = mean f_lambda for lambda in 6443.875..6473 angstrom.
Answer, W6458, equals 0.983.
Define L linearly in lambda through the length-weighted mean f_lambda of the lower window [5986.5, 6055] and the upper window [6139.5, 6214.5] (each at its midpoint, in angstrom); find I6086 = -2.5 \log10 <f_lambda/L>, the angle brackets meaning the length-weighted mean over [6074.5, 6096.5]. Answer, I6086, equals 0.03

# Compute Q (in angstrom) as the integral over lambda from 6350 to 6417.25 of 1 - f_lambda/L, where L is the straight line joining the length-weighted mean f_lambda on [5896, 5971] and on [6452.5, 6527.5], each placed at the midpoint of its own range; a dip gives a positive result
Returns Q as -2.3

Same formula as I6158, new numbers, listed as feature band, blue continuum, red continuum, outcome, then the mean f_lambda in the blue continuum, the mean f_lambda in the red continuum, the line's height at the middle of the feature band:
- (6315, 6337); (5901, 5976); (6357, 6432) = 0.02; 1.05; 1.04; 1.04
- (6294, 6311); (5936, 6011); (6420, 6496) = -0.04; 1.05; 1.01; 1.02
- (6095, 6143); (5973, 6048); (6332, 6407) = 0.02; 1.03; 1.04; 1.03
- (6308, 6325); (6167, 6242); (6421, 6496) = -0.04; 0.964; 1.01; 0.984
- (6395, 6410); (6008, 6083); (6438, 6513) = -0.04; 1.03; 0.99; 0.996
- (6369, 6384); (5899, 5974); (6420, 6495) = -0.01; 1.05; 1.01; 1.02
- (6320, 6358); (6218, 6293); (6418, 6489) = -0.02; 0.997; 1.01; 1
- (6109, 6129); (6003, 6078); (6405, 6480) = 0.02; 1.04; 1.01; 1.03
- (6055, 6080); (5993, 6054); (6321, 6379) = 0.00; 1.02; 1.04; 1.03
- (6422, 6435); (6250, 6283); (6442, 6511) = -0.10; 1.01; 0.978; 0.986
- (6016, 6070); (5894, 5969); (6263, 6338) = 0.01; 1.04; 1.03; 1.04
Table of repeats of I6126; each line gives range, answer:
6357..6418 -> 0.8546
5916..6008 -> 0.8234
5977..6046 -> 0.8632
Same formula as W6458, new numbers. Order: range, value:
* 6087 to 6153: 1.01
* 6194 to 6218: 0.904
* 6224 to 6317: 1.01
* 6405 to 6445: 1.02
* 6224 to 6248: 0.941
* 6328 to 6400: 1.04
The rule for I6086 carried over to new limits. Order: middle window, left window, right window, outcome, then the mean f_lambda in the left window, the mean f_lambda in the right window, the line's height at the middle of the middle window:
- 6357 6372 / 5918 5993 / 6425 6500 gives -0.054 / 1.07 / 1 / 1.02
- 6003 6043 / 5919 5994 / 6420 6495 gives 0.030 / 1.07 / 1.01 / 1.06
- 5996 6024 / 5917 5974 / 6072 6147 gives 0.030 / 1.08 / 1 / 1.05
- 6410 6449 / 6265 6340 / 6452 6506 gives -0.032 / 1.04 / 0.973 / 0.991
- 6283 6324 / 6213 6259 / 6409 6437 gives -0.061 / 0.982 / 1.02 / 0.995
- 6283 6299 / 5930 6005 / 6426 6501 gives -0.054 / 1.05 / 0.998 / 1.02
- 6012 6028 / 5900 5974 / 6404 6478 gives 0.044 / 1.05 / 1.01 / 1.04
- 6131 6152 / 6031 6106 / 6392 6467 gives -0.008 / 1.02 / 1.02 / 1.02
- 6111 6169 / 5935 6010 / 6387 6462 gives 0.035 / 1.05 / 1.02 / 1.04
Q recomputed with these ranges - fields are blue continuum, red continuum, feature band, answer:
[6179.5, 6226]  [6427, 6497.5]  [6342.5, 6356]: -0.6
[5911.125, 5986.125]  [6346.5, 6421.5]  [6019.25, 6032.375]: 0.6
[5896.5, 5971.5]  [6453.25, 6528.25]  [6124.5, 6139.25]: 0.2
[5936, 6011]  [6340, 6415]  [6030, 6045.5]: -0.2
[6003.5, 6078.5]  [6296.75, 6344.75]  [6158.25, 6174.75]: 0.7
